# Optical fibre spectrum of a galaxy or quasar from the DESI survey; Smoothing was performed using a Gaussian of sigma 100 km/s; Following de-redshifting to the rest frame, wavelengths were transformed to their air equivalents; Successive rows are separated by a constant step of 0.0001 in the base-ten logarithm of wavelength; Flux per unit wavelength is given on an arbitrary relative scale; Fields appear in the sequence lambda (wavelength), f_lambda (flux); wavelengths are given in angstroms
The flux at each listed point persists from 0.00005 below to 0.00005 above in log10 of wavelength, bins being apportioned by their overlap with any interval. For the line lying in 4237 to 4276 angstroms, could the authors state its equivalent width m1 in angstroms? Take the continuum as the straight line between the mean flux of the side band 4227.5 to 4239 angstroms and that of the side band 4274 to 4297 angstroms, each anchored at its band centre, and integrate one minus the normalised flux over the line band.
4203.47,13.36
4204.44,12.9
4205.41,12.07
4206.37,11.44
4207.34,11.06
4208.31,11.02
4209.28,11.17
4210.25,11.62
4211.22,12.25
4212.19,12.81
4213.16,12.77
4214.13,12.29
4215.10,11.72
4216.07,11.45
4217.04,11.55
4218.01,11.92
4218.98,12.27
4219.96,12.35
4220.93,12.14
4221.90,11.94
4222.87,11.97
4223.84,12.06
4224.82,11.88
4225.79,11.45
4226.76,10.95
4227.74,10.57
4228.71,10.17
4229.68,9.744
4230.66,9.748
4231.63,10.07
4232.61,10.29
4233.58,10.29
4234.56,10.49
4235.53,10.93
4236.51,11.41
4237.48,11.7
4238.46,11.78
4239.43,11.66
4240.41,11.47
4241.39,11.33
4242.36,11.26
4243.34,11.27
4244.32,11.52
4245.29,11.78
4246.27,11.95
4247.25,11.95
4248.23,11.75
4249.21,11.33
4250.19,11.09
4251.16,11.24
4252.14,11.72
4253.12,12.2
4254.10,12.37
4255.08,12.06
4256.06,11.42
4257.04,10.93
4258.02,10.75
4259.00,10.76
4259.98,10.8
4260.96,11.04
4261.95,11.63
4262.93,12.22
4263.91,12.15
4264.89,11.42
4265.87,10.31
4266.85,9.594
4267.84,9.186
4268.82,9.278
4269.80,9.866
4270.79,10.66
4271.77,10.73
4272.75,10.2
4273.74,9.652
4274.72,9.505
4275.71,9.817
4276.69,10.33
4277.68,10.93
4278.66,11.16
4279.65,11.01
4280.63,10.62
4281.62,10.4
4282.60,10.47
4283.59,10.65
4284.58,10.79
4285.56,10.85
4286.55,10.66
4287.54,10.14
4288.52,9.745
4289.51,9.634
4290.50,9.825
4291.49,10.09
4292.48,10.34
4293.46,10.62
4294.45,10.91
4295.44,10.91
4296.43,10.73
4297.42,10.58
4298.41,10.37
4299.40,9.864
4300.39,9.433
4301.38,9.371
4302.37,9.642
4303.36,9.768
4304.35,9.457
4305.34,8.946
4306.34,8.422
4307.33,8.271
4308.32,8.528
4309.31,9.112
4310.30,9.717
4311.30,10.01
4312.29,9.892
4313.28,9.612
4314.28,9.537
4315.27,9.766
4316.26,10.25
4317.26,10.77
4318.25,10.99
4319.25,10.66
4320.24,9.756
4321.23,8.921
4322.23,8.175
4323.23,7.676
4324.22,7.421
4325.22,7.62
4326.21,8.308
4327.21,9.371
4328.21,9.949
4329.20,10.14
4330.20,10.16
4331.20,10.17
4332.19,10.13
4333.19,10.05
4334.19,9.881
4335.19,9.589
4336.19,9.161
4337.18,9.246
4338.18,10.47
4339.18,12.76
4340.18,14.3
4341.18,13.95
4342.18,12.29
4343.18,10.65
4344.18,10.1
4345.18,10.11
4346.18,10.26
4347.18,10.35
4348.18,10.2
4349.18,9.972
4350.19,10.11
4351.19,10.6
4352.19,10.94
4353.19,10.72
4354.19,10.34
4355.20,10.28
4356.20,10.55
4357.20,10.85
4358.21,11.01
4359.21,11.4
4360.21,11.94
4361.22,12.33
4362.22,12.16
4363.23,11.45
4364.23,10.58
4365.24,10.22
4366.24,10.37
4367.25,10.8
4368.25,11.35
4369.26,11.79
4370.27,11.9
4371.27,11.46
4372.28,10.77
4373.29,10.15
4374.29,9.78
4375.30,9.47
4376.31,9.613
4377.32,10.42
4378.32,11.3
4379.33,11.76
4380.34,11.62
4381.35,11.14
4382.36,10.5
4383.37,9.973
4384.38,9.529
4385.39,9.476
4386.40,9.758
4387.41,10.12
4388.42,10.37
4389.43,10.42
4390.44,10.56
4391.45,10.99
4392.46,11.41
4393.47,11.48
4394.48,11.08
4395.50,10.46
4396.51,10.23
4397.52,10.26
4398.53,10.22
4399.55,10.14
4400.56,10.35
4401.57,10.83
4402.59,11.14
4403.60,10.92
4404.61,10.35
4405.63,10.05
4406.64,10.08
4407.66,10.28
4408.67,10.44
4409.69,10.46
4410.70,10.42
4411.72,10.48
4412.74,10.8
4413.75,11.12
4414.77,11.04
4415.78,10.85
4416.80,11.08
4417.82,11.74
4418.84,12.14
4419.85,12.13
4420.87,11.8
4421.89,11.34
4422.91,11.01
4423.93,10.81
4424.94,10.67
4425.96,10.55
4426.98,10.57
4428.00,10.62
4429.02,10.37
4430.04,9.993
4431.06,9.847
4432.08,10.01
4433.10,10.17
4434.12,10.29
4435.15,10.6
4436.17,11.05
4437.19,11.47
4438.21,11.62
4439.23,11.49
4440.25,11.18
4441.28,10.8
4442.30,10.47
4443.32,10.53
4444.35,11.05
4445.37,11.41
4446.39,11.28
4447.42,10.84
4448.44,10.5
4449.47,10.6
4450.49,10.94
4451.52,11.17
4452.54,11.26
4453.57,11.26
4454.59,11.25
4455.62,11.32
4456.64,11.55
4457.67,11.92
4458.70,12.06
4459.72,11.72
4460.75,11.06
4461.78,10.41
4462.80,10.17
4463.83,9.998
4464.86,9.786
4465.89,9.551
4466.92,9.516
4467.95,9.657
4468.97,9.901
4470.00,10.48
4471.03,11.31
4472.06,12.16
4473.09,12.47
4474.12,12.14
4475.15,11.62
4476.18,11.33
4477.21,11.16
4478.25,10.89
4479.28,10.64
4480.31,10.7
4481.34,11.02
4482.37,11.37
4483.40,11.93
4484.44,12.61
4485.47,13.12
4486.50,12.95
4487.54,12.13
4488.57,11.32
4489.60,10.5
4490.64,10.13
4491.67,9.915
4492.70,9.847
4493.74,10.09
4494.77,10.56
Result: -2.0 angstroms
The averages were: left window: 10.6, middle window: 11.1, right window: 10.4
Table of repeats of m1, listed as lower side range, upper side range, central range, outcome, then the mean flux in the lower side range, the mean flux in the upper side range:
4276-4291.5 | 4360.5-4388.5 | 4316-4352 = 1.62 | 10.5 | 10.7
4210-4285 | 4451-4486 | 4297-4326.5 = 4.71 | 11.1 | 11.1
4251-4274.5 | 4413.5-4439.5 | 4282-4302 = 1.12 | 10.9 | 10.9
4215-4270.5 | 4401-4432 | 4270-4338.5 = 7.49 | 11.2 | 10.8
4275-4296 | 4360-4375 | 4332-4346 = -0.04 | 10.5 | 11.1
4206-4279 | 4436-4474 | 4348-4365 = 0.24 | 11.2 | 11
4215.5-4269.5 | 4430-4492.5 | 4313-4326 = 2.18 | 11.2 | 11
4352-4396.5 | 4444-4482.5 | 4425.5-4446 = 0.40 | 10.8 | 11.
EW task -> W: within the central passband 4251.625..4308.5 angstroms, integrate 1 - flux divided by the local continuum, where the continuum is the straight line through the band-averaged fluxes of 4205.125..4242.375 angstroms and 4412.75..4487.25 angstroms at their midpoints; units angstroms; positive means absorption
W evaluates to 4.5 angstroms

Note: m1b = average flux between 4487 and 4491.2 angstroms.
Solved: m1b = 11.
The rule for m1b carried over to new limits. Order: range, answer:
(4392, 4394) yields 11.5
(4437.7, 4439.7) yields 11.6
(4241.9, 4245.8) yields 11.5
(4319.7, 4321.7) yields 9.42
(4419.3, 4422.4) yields 11.8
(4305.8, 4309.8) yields 8.58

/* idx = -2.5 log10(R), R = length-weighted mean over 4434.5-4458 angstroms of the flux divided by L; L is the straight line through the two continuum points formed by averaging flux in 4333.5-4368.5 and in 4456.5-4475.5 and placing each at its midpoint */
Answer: -0.02 mag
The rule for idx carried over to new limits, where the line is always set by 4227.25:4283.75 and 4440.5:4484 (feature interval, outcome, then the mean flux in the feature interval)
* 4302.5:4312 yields 0.19 mag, 9.17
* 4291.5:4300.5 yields 0.05 mag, 10.4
